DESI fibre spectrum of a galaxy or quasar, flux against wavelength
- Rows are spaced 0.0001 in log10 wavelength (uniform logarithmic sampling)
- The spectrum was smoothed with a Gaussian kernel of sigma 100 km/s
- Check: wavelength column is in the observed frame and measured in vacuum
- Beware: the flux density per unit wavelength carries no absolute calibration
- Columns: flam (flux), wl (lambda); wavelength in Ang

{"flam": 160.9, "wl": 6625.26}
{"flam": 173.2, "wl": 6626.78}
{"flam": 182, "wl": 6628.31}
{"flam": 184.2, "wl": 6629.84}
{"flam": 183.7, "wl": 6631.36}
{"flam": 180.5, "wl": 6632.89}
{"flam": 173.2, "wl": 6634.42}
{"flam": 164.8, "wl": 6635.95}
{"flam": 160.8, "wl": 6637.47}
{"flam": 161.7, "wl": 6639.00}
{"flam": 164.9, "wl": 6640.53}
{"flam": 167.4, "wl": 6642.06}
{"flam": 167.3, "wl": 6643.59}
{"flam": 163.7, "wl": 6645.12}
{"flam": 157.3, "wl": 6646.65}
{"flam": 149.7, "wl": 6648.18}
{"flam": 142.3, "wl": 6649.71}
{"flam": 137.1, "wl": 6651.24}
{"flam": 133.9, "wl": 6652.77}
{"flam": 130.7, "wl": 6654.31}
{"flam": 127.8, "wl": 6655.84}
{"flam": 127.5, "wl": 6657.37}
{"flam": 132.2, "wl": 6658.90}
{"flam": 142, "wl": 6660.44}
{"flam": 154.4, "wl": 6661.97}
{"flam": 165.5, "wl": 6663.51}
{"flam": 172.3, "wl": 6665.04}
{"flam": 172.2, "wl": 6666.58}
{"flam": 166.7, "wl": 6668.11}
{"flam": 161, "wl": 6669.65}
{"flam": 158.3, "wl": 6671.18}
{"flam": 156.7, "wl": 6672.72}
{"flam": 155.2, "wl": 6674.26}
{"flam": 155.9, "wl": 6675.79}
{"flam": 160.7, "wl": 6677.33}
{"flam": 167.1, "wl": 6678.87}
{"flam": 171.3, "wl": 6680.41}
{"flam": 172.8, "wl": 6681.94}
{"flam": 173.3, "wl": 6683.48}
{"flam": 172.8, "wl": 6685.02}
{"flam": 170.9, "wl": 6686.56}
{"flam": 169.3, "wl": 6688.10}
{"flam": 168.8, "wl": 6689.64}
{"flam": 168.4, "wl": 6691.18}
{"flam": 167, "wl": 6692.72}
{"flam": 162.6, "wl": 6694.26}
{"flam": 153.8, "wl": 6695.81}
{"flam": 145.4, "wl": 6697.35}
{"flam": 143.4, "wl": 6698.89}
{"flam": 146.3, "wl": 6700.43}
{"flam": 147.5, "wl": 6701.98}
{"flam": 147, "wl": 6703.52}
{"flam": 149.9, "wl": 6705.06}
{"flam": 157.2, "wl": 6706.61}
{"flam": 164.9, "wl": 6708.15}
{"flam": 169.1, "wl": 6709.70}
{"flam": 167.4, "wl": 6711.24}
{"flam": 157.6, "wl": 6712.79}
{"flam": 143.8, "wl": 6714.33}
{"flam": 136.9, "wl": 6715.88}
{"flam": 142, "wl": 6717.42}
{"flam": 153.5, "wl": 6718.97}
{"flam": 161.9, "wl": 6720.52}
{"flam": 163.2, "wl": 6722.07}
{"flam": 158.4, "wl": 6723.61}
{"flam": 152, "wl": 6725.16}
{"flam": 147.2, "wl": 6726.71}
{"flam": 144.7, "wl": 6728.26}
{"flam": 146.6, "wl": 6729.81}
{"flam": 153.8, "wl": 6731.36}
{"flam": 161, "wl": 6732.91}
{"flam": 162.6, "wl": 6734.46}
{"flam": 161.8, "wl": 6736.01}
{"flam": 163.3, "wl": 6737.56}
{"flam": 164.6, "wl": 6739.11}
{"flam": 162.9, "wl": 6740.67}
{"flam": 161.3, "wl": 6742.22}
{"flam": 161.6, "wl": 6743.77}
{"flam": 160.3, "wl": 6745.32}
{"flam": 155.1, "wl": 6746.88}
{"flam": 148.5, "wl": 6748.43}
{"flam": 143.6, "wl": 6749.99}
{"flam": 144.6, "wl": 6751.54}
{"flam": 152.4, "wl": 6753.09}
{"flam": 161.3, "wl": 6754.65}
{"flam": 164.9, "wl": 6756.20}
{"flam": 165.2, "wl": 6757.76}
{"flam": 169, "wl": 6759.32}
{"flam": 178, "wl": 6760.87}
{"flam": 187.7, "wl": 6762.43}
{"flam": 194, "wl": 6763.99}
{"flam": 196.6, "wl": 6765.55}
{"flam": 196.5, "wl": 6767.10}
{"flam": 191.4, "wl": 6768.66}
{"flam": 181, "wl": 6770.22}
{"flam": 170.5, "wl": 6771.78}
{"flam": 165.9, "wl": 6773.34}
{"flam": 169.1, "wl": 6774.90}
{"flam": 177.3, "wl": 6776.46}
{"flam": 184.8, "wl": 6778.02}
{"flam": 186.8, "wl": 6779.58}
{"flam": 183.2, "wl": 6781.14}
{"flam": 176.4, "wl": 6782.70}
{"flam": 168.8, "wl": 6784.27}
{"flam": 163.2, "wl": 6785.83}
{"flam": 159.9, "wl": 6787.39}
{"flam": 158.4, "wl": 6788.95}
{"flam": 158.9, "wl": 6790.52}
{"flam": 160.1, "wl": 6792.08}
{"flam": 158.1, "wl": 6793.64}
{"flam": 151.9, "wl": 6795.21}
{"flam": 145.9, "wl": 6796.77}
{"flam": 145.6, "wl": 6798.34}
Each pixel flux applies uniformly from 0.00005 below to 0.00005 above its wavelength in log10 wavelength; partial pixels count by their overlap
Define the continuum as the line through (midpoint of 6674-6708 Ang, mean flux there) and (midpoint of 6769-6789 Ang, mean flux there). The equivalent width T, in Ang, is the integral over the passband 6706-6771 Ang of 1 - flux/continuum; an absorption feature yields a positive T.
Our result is 2.1 Ang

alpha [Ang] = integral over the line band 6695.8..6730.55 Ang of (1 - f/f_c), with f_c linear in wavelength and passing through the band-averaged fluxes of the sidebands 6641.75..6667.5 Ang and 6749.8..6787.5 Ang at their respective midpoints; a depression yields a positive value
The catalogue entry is 2.12 Ang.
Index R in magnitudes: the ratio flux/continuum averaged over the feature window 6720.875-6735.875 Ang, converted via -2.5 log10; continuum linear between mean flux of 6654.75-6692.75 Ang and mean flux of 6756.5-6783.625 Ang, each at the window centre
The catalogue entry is 0.11 mag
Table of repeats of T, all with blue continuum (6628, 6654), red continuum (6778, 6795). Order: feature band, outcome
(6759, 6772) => -1.50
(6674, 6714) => 0.82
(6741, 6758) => 1.04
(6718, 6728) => 0.61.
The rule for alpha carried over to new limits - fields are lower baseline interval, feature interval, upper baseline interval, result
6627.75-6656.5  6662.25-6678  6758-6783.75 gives 0.20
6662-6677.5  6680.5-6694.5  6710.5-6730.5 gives -1.00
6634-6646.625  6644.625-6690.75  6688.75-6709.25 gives 1.17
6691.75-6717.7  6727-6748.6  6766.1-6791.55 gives 0.68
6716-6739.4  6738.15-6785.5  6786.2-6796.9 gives -4.38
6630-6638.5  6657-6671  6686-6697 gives 1.08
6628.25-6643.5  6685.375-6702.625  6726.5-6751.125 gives 0.43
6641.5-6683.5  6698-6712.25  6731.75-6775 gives 0.54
